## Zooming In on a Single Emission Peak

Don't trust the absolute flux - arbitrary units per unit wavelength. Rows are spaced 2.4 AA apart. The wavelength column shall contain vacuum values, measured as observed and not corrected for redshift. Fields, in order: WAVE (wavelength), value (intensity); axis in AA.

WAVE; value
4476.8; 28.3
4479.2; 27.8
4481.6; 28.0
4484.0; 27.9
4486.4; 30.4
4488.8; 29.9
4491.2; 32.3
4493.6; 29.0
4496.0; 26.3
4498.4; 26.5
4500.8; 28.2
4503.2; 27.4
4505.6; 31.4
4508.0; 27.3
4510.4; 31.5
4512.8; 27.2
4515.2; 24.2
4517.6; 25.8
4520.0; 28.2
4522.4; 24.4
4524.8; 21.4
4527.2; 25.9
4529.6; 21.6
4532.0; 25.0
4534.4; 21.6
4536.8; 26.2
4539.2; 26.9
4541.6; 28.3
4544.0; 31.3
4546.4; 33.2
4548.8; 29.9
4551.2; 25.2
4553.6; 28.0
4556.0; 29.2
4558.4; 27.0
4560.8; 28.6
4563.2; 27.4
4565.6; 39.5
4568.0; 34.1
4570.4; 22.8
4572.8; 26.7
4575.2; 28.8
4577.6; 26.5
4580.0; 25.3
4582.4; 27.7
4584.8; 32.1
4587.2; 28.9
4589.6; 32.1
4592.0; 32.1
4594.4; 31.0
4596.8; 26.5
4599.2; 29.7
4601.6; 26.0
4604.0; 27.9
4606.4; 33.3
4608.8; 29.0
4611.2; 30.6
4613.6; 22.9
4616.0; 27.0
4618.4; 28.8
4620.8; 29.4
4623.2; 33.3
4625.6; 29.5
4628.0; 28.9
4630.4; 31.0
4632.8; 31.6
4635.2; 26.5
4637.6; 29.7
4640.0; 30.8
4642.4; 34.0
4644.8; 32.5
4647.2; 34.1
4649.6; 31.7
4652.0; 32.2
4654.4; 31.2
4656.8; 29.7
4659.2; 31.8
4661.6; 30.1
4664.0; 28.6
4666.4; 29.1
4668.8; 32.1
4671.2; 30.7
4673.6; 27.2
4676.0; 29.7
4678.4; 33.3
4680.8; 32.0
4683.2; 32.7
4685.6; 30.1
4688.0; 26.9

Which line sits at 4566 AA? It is H-gamma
